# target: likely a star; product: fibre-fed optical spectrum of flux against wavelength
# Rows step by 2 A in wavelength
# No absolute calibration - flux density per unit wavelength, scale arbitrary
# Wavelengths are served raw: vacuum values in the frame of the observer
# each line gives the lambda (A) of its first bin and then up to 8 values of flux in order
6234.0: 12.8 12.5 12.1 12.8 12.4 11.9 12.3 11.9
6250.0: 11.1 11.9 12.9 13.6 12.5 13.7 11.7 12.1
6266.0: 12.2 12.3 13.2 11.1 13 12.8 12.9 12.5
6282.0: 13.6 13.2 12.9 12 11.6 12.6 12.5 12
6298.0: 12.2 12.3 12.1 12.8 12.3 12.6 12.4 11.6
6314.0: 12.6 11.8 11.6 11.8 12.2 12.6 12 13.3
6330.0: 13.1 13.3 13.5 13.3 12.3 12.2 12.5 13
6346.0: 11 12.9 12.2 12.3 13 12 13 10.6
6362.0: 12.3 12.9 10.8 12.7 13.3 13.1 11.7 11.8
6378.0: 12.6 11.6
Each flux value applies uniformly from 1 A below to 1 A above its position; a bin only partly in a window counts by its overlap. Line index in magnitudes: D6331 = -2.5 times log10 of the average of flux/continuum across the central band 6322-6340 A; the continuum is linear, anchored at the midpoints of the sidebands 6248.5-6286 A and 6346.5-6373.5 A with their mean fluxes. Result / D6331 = -0.04 mag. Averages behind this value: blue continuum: 12.6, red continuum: 12.4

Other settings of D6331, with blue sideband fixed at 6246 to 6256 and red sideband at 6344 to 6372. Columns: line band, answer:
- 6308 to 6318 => 0.01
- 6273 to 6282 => -0.06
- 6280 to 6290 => -0.05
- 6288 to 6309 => -0.01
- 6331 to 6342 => -0.05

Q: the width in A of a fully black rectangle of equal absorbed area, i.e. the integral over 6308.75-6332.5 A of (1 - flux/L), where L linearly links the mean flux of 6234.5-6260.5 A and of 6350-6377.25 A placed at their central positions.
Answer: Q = 0.0 A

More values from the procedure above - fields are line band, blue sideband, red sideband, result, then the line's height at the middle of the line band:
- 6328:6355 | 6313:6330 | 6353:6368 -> -1.06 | 12.2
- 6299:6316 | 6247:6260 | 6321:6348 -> 0.36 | 12.6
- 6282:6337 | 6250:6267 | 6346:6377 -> -0.43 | 12.4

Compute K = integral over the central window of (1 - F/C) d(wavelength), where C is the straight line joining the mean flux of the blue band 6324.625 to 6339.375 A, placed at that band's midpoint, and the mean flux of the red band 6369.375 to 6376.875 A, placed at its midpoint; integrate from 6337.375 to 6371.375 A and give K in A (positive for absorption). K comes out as 1.0 A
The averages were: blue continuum 12.9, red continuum 12.4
